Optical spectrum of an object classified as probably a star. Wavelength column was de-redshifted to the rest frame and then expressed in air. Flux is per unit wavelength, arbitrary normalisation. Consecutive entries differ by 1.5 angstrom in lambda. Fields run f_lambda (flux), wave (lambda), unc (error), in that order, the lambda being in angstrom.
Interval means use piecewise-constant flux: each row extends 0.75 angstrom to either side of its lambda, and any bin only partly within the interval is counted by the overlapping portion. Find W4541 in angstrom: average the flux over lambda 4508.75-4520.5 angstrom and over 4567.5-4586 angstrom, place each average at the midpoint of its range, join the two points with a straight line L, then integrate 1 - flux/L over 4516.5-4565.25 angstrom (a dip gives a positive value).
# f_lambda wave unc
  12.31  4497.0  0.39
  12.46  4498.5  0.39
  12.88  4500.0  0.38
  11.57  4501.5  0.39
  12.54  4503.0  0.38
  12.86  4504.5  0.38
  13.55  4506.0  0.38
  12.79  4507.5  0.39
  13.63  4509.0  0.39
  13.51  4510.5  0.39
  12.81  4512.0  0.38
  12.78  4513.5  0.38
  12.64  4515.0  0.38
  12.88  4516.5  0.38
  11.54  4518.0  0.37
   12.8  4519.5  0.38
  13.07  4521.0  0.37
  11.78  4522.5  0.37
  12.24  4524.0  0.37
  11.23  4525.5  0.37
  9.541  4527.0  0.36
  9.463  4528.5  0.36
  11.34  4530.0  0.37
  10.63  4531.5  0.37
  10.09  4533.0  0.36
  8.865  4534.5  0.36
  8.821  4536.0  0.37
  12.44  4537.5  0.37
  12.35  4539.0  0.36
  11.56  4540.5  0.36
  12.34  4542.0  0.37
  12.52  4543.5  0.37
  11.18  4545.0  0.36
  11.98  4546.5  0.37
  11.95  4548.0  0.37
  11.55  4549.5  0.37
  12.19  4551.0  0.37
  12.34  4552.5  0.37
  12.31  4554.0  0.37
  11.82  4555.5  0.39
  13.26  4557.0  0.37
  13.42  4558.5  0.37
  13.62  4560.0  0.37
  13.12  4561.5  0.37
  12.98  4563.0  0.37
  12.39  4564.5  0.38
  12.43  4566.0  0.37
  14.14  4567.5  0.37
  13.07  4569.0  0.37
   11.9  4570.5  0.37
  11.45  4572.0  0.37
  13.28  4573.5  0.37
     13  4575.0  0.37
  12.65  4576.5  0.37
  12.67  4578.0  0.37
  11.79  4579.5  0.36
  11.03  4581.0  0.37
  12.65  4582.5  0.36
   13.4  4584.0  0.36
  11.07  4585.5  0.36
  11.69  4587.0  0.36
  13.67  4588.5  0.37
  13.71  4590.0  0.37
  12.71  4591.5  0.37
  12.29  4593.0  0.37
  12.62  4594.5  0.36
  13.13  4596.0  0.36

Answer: 3.25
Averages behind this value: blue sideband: 12.8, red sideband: 12.4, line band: 11.8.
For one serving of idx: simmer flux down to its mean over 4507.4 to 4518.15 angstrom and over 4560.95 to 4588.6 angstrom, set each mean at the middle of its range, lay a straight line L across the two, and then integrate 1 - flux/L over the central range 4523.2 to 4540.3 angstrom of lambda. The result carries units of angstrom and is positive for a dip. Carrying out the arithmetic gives 2.8 angstrom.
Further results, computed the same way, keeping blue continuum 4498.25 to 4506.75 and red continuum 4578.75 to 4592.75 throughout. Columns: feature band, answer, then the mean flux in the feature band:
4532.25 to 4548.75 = 1.7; 11.3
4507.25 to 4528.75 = 0.6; 12.2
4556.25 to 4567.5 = -0.6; 13.1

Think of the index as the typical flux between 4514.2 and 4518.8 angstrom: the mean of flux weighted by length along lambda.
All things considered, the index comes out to 12.4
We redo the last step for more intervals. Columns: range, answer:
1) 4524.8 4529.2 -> 10.1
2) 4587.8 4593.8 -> 13.1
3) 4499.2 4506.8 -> 12.7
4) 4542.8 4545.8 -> 11.8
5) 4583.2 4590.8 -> 12.7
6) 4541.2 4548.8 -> 12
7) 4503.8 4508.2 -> 13.1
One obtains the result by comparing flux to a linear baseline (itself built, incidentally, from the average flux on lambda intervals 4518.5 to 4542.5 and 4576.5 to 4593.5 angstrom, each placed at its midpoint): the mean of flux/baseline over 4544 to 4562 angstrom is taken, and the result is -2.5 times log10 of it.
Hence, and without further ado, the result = -0.06 mag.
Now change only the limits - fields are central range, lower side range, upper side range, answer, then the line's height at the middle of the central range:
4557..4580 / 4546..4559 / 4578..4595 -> -0.04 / 12.4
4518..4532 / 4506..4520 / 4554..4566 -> 0.13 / 12.9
